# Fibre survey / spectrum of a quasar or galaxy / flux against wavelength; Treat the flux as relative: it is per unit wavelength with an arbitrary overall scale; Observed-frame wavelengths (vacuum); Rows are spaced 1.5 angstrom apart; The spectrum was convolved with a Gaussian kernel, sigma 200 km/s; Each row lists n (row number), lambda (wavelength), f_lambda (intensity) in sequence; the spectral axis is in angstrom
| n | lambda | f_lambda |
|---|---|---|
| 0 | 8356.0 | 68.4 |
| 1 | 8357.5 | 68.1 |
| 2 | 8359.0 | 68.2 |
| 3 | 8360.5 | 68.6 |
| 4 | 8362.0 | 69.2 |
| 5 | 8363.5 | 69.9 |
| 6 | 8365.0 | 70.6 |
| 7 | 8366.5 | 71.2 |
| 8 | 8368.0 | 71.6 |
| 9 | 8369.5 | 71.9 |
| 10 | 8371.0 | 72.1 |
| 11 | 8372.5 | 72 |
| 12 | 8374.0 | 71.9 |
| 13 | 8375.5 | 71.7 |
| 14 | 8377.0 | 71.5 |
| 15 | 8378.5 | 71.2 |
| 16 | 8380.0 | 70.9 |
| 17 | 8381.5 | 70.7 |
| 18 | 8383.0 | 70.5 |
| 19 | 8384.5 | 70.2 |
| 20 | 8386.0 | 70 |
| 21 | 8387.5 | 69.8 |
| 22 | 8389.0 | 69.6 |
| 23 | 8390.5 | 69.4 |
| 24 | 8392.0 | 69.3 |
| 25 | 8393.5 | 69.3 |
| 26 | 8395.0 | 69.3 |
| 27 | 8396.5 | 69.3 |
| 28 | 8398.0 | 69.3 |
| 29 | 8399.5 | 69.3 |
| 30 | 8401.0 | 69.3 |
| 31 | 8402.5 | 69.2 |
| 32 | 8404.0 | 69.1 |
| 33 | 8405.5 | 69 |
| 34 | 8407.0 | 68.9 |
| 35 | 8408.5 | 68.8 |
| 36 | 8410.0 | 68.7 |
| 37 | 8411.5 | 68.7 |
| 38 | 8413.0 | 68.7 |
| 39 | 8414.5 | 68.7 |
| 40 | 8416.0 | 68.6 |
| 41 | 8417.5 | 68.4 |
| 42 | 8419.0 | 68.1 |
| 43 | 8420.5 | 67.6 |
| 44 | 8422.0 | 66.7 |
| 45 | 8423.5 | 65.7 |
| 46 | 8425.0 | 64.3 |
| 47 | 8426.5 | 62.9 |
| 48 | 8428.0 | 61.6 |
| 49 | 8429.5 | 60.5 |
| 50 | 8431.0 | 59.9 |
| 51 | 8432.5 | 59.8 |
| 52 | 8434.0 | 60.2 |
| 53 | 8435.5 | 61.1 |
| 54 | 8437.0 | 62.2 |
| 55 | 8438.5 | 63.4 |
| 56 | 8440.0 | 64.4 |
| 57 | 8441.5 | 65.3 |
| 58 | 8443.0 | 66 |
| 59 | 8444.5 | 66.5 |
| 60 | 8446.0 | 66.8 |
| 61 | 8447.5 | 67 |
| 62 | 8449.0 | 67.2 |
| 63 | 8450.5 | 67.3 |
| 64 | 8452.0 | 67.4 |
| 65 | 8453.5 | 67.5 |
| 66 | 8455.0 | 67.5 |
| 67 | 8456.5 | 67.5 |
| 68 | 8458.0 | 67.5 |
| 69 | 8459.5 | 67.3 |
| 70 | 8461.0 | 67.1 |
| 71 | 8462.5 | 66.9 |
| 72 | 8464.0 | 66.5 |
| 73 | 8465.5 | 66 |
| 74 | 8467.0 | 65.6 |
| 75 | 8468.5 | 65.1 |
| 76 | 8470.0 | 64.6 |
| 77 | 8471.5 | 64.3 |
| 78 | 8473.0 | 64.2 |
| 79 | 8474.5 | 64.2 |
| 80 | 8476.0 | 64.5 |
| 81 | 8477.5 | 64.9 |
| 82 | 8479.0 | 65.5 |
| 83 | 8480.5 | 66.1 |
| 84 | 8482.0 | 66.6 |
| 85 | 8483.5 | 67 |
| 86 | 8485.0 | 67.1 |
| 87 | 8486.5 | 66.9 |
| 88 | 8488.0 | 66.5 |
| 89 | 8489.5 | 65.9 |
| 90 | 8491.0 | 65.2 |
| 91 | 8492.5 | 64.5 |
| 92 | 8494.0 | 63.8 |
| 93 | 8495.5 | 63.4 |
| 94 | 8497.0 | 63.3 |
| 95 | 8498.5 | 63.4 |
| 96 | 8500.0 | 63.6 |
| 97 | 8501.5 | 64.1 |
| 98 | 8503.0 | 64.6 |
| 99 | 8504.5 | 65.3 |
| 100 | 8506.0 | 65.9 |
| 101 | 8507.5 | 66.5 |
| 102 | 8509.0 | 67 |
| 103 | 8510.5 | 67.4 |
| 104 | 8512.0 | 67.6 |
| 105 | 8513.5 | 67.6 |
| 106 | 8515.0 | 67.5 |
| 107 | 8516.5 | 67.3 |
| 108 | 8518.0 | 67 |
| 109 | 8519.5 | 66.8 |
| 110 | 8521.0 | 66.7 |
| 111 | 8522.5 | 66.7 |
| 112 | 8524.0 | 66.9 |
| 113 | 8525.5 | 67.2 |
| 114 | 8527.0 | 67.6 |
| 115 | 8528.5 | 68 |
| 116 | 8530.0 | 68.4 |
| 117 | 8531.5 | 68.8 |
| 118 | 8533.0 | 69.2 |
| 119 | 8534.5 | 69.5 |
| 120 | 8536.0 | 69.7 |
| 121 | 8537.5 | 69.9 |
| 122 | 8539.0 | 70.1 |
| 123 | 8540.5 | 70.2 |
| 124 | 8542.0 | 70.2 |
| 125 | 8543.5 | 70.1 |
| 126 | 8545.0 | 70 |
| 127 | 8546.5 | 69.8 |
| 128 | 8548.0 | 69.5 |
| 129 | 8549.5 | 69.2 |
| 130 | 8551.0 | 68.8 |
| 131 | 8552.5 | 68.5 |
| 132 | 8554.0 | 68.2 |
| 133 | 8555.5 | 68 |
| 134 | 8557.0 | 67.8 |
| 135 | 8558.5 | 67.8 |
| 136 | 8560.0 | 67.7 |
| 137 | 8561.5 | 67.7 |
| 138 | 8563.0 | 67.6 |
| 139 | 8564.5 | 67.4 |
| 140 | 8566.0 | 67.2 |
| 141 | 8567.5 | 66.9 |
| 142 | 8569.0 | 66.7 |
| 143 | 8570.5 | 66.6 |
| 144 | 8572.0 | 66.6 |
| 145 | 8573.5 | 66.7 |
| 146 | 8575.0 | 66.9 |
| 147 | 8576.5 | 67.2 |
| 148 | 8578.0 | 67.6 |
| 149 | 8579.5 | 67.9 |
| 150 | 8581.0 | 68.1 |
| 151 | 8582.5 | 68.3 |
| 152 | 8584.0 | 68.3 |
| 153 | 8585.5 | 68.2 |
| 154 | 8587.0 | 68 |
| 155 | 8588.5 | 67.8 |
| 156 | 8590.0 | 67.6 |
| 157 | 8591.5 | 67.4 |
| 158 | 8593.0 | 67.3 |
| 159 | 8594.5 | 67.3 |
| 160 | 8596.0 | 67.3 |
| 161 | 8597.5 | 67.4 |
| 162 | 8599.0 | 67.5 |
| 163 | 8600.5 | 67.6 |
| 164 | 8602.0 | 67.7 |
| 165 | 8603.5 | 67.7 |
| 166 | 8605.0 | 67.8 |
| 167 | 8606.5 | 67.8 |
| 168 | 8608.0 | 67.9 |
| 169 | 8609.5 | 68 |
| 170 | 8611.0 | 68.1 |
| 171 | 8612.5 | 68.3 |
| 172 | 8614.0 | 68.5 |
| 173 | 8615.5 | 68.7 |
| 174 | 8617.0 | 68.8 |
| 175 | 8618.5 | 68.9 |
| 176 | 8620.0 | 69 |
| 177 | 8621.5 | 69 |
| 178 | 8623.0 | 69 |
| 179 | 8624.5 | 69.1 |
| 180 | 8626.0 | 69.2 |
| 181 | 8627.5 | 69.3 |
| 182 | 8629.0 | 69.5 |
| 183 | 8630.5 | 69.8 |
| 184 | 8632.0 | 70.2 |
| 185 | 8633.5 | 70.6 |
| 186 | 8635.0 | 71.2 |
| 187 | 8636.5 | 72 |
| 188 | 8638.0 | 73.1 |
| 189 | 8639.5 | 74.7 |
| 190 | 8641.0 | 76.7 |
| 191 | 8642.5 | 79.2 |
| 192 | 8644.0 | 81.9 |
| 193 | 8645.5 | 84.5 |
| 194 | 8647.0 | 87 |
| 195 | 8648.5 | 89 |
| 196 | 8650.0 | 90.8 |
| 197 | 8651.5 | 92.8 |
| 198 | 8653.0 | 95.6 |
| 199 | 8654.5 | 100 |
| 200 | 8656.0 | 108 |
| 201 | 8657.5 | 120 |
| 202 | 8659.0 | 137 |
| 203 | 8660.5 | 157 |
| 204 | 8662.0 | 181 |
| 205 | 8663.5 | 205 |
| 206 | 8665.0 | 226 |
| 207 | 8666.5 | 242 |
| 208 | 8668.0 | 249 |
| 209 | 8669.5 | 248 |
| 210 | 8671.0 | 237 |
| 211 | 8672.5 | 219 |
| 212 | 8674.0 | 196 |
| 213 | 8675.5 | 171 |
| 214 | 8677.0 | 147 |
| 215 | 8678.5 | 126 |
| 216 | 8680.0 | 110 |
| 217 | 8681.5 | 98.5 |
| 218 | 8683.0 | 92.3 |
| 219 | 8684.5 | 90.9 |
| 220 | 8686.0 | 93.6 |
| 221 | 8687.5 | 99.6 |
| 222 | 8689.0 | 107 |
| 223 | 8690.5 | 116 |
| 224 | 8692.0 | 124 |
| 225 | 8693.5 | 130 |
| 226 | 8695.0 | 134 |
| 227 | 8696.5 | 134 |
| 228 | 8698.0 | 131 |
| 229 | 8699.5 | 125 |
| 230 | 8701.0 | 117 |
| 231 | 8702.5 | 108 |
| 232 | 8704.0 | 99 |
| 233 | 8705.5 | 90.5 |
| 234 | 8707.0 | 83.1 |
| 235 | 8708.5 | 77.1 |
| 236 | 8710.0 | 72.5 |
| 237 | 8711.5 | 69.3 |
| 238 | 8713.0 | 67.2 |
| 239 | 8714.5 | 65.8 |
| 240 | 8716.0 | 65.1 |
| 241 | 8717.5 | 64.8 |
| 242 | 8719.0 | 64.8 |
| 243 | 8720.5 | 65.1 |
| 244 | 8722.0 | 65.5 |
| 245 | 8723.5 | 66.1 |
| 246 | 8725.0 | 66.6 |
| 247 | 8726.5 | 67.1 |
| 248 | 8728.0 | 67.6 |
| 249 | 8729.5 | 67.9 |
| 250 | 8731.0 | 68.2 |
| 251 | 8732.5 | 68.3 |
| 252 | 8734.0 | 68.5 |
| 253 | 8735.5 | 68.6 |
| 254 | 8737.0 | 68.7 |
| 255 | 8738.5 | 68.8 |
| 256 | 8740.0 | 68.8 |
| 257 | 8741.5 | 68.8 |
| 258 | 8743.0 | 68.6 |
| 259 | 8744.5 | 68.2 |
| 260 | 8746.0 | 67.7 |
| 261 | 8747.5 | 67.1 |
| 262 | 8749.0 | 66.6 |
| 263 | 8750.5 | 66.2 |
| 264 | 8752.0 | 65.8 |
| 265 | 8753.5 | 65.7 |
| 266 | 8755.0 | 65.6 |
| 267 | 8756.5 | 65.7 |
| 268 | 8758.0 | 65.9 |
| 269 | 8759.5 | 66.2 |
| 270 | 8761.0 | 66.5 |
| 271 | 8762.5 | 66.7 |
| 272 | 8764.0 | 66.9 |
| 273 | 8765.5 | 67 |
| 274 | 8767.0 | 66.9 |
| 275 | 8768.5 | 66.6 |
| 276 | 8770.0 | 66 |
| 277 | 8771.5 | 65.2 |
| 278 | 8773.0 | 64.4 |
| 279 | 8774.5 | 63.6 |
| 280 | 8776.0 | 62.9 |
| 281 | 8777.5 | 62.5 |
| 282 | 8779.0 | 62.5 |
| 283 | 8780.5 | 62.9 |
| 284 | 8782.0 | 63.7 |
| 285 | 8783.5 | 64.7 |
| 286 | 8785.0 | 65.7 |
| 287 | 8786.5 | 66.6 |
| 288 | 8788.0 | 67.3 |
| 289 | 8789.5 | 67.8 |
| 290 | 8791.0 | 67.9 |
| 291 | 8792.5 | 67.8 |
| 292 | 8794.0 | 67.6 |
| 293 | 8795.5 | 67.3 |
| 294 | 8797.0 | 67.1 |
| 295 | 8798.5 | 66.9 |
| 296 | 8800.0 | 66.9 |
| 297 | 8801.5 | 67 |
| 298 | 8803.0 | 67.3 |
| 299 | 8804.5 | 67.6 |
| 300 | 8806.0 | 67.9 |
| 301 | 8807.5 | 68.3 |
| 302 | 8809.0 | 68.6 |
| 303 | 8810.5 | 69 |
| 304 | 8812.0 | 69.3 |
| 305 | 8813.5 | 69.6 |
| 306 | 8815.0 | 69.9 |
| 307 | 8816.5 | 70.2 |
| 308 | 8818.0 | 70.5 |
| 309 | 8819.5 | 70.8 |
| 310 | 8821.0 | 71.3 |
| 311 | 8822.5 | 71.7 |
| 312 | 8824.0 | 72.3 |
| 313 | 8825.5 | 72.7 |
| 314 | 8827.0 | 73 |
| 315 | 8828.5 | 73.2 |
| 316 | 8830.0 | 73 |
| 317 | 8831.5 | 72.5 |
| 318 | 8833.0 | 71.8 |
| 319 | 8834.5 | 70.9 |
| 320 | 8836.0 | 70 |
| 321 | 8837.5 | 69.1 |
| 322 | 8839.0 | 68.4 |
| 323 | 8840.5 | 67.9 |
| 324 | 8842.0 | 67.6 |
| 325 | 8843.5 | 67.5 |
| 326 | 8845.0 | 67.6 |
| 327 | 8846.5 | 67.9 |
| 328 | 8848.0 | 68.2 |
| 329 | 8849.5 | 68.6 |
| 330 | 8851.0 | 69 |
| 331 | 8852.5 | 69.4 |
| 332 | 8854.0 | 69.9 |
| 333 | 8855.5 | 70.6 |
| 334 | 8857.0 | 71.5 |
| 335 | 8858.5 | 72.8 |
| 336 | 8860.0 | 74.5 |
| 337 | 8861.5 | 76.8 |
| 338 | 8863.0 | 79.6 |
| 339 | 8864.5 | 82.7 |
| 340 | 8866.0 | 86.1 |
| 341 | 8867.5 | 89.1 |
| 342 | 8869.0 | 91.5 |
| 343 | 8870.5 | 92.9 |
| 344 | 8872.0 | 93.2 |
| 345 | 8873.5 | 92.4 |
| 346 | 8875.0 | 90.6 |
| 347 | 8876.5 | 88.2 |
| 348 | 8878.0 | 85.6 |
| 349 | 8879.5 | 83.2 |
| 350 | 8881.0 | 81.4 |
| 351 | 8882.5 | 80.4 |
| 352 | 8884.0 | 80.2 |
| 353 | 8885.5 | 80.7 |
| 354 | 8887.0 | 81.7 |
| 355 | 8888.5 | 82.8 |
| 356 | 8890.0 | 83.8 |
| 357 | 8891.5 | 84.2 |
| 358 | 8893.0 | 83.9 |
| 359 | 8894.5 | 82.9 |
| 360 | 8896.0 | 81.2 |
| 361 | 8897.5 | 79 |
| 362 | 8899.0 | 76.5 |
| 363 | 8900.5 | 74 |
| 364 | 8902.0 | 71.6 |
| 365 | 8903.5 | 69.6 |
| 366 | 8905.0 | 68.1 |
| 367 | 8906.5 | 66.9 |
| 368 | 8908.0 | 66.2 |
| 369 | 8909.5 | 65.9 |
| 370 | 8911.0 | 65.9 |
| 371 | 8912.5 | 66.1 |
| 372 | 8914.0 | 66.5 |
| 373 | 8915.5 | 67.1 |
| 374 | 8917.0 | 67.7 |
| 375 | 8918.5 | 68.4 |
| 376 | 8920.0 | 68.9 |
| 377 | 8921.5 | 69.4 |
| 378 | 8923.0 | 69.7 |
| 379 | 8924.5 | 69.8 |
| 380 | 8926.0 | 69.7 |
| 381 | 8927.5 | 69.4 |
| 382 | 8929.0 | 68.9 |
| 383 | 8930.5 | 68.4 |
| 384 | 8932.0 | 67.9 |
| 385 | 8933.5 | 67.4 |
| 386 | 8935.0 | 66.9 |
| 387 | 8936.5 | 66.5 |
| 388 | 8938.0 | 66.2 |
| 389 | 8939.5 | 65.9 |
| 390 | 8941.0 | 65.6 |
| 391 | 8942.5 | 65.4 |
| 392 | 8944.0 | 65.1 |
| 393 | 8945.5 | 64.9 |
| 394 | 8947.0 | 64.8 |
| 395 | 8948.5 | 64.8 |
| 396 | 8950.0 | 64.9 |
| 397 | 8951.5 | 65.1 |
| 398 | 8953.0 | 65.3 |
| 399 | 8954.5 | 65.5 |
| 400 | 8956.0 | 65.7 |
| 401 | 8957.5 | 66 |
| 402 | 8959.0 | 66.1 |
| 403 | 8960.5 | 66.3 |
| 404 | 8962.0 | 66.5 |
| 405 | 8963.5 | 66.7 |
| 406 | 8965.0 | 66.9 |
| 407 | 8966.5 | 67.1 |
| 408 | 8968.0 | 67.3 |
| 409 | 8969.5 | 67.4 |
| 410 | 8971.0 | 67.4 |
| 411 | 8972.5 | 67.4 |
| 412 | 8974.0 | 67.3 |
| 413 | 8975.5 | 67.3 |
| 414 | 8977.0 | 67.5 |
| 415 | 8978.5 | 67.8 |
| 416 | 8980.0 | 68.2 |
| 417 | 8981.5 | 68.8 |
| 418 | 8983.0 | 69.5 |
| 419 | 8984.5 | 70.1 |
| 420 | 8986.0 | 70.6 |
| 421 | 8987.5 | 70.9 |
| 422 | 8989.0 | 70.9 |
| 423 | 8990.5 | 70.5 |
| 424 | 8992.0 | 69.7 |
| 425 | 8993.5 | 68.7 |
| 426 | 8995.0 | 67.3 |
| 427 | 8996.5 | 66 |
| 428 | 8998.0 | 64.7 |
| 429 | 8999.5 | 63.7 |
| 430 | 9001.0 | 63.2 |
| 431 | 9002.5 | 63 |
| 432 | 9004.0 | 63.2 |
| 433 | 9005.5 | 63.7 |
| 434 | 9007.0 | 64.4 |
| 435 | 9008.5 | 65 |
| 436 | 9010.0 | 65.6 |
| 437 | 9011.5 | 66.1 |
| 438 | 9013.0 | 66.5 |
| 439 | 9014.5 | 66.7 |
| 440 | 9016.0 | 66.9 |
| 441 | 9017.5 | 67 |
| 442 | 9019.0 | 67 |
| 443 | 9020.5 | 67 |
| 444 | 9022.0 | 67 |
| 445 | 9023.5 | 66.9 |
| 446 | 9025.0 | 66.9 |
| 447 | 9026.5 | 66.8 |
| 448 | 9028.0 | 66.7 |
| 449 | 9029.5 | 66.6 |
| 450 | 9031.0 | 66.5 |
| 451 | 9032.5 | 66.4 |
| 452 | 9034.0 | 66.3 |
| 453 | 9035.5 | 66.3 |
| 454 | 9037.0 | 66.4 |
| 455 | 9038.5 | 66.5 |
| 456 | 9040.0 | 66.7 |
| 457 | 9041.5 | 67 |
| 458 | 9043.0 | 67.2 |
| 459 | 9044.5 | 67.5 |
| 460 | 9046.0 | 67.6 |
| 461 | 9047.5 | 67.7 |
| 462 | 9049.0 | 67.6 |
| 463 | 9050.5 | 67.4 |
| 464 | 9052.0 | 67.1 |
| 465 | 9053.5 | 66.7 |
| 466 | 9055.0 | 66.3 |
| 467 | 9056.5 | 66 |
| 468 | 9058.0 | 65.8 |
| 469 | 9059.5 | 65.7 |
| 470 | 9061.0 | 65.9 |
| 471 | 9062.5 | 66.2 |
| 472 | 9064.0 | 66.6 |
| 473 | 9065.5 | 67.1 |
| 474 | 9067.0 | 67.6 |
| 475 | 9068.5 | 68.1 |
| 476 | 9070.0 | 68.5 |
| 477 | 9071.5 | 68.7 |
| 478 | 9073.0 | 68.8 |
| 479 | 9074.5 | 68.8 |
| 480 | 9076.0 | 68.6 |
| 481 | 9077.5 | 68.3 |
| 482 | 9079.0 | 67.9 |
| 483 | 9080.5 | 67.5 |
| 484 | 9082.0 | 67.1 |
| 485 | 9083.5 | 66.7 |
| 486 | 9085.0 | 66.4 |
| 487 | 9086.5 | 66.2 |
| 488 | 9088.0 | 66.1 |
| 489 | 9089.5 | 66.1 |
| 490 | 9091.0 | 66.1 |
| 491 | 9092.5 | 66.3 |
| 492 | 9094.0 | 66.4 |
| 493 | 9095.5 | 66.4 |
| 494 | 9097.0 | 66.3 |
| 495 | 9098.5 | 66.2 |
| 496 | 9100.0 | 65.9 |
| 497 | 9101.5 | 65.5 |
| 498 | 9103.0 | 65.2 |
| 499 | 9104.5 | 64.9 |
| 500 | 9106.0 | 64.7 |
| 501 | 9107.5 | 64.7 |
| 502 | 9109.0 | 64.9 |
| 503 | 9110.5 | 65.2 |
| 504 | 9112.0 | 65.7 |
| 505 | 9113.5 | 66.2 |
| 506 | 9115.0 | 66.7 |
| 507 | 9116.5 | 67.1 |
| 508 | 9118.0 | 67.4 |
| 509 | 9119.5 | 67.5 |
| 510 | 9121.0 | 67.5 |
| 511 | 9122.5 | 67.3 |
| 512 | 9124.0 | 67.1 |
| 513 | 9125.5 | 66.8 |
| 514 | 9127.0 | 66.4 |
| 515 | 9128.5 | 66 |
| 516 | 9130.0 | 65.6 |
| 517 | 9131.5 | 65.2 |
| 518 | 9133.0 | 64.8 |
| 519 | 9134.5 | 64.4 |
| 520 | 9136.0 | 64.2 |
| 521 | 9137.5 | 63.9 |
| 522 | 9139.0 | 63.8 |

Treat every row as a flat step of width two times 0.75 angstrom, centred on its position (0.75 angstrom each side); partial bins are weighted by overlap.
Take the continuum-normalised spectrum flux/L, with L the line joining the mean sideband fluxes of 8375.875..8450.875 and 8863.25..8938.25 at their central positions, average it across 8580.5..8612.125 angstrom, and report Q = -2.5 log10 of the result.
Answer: 0.045 mag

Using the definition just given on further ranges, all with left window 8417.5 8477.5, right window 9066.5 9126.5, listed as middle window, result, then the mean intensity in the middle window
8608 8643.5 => -0.08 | 70.5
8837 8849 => -0.03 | 68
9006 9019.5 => 0.01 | 66.1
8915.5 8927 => -0.04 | 69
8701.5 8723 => -0.16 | 75.9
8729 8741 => -0.04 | 68.5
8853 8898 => -0.24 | 82.4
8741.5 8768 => -0.01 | 66.7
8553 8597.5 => -0.03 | 67.5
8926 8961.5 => 0.00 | 66.3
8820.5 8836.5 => -0.09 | 72.1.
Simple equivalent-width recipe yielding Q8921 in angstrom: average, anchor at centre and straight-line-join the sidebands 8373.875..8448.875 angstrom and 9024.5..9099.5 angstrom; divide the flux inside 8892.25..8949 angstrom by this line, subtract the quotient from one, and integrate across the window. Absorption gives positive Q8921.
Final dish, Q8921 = -1.9 angstrom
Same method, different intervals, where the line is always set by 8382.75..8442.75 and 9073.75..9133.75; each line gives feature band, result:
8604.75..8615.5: -0.23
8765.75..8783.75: 0.60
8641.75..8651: -2.62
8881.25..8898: -3.87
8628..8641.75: -1.08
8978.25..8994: -0.76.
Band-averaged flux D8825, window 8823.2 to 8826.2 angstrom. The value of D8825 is 72.5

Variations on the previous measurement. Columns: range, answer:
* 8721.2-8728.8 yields 66.6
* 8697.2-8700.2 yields 128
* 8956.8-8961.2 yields 66.1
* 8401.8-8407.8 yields 69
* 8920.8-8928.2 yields 69.6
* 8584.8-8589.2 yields 68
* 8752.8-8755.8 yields 65.6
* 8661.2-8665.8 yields 204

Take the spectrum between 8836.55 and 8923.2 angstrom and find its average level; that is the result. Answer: 75.8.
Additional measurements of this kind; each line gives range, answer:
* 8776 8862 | 68.9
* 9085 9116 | 65.8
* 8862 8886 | 86.1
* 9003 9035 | 66.1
